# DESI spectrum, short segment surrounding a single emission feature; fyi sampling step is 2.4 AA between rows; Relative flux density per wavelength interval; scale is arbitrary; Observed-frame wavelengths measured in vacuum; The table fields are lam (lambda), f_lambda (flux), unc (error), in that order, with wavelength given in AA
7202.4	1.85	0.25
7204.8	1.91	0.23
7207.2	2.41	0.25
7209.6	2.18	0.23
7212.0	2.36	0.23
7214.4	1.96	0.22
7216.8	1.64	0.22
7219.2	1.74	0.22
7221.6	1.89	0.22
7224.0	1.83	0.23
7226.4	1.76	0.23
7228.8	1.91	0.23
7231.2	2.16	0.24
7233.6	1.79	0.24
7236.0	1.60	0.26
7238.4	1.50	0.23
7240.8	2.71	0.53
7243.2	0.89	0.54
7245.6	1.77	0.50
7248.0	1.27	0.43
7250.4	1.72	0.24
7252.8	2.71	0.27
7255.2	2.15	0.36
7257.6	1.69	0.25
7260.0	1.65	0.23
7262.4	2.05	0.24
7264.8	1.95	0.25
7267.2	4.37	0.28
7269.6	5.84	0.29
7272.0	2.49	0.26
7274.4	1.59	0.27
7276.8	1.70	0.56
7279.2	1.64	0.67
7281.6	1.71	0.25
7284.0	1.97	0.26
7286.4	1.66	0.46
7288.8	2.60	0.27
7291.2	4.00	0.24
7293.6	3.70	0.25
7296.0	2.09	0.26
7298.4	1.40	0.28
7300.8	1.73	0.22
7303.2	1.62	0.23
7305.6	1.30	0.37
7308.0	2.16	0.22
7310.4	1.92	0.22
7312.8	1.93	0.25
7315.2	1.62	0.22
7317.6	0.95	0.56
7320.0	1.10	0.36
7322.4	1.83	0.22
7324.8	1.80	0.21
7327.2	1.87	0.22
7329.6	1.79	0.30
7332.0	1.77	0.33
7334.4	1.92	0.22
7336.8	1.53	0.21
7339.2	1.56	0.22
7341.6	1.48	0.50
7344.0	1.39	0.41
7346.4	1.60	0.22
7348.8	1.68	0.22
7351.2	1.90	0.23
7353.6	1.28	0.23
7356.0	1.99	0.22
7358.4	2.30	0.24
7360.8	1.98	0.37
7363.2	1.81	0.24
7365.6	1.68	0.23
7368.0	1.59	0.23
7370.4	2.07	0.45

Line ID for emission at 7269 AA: H-alpha 6563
